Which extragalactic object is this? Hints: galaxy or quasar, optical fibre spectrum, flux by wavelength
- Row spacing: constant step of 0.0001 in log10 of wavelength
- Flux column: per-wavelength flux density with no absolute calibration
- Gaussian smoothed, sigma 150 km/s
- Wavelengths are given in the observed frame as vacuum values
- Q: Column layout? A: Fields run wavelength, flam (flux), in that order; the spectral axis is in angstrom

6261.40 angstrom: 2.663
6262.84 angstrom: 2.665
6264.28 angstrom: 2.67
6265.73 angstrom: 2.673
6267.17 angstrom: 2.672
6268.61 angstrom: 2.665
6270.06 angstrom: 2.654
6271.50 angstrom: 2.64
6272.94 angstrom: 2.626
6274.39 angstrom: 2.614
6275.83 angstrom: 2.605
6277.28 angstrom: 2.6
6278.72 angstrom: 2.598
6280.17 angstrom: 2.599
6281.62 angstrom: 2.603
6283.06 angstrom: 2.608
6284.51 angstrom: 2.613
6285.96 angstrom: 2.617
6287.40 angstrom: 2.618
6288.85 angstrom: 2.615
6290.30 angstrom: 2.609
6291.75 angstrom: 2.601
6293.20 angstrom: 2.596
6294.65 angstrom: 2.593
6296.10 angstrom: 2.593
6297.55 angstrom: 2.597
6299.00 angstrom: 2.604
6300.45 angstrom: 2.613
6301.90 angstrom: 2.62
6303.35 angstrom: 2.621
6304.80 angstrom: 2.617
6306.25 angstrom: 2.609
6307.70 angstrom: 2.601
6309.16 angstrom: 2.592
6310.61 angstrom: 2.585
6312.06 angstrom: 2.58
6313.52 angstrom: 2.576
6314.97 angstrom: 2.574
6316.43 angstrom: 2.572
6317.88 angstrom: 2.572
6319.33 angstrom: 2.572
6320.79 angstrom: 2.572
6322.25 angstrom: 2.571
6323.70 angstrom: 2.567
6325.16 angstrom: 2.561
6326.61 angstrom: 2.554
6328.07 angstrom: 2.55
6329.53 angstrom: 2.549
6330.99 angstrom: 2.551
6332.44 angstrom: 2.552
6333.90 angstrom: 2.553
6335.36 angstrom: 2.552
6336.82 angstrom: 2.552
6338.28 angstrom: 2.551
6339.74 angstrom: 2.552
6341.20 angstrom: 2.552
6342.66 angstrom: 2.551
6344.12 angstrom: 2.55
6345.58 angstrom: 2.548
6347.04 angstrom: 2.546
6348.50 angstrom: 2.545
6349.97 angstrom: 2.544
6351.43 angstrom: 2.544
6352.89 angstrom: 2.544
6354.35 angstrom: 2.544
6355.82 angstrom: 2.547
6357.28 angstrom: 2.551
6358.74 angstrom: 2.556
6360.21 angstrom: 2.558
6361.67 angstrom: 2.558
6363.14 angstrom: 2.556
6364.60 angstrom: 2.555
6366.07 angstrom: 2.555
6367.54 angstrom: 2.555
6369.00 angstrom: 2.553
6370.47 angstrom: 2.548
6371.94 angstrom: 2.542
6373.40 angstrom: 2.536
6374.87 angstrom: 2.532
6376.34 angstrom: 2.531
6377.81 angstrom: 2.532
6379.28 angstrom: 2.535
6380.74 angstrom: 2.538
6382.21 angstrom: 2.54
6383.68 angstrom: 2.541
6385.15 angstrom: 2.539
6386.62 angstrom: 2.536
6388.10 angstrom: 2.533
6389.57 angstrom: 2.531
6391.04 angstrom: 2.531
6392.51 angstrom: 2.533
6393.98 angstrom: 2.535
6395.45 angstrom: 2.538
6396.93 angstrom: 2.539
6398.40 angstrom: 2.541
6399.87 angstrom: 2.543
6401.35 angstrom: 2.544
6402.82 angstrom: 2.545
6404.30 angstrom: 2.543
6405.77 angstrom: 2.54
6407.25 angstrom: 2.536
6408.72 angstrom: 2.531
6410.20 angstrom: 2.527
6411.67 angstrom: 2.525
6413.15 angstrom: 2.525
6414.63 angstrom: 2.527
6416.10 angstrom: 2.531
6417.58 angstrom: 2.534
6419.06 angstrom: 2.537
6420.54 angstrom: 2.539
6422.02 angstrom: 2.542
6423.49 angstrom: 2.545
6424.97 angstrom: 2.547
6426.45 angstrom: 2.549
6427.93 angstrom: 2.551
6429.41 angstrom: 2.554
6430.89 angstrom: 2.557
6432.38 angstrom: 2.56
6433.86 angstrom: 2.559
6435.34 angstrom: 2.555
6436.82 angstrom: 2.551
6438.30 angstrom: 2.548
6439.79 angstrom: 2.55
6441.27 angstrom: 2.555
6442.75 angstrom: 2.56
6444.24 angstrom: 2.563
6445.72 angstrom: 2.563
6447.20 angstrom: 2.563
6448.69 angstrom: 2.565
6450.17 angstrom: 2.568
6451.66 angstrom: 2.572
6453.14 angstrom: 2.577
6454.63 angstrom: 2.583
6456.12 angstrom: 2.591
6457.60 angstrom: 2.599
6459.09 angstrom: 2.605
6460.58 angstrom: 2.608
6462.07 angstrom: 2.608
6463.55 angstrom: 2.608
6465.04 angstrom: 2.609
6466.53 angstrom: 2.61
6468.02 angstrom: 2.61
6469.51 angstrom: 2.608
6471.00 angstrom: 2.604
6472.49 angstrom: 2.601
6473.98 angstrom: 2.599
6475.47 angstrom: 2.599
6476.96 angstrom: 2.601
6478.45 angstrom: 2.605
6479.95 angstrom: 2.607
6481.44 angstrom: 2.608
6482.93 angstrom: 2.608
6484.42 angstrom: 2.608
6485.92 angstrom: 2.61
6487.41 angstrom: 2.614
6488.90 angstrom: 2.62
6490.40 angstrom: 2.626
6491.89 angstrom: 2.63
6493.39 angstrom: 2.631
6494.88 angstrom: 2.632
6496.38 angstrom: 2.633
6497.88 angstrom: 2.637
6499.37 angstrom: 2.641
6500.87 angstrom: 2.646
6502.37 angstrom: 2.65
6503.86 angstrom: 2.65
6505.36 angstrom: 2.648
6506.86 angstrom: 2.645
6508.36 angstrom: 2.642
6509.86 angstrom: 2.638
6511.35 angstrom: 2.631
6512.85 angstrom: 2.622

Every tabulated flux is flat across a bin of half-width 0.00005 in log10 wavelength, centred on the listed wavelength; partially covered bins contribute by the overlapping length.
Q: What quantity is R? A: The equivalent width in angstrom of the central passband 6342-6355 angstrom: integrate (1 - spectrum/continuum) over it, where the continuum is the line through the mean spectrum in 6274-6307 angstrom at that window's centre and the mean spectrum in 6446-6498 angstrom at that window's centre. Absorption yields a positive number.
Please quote 0.3 angstrom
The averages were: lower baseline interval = 2.61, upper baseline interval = 2.6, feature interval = 2.55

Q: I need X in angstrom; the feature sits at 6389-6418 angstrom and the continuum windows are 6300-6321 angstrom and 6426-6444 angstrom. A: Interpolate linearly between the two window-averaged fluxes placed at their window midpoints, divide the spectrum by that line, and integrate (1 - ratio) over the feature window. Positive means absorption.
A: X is 0.3 angstrom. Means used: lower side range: 2.59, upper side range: 2.55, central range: 2.54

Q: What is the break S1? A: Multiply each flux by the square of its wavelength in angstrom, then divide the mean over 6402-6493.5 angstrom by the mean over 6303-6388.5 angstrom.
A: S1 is 1.04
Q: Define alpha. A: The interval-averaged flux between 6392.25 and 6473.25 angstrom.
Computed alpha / 2.56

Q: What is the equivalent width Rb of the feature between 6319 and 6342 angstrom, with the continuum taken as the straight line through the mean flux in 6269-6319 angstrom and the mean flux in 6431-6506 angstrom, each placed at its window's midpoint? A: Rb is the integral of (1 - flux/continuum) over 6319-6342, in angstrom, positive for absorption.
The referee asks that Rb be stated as 0.4 angstrom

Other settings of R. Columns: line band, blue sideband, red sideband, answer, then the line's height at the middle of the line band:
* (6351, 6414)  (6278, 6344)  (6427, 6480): 1.0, 2.58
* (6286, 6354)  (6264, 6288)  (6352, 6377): 0.3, 2.59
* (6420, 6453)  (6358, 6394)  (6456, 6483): 0.3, 2.58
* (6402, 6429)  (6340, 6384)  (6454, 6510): 0.4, 2.58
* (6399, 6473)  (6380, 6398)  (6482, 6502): 0.4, 2.58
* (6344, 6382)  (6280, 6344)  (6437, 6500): 0.6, 2.59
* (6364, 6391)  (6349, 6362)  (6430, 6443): 0.1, 2.55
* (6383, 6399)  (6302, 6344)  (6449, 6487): 0.3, 2.58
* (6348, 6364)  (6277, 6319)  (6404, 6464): 0.2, 2.58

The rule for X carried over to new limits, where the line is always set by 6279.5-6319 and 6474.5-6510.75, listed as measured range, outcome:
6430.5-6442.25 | 0.29 angstrom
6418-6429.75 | 0.32 angstrom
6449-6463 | 0.17 angstrom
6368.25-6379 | 0.29 angstrom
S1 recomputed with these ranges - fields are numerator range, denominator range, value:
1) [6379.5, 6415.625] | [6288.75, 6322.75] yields 1.01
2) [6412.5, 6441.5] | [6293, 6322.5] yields 1.02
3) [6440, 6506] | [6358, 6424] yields 1.05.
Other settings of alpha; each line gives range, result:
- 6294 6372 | 2.57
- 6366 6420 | 2.54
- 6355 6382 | 2.55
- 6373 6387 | 2.54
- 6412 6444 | 2.55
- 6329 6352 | 2.55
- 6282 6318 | 2.6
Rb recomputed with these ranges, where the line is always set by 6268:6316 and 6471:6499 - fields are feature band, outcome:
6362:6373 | 0.25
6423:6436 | 0.30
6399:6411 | 0.34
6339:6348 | 0.21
